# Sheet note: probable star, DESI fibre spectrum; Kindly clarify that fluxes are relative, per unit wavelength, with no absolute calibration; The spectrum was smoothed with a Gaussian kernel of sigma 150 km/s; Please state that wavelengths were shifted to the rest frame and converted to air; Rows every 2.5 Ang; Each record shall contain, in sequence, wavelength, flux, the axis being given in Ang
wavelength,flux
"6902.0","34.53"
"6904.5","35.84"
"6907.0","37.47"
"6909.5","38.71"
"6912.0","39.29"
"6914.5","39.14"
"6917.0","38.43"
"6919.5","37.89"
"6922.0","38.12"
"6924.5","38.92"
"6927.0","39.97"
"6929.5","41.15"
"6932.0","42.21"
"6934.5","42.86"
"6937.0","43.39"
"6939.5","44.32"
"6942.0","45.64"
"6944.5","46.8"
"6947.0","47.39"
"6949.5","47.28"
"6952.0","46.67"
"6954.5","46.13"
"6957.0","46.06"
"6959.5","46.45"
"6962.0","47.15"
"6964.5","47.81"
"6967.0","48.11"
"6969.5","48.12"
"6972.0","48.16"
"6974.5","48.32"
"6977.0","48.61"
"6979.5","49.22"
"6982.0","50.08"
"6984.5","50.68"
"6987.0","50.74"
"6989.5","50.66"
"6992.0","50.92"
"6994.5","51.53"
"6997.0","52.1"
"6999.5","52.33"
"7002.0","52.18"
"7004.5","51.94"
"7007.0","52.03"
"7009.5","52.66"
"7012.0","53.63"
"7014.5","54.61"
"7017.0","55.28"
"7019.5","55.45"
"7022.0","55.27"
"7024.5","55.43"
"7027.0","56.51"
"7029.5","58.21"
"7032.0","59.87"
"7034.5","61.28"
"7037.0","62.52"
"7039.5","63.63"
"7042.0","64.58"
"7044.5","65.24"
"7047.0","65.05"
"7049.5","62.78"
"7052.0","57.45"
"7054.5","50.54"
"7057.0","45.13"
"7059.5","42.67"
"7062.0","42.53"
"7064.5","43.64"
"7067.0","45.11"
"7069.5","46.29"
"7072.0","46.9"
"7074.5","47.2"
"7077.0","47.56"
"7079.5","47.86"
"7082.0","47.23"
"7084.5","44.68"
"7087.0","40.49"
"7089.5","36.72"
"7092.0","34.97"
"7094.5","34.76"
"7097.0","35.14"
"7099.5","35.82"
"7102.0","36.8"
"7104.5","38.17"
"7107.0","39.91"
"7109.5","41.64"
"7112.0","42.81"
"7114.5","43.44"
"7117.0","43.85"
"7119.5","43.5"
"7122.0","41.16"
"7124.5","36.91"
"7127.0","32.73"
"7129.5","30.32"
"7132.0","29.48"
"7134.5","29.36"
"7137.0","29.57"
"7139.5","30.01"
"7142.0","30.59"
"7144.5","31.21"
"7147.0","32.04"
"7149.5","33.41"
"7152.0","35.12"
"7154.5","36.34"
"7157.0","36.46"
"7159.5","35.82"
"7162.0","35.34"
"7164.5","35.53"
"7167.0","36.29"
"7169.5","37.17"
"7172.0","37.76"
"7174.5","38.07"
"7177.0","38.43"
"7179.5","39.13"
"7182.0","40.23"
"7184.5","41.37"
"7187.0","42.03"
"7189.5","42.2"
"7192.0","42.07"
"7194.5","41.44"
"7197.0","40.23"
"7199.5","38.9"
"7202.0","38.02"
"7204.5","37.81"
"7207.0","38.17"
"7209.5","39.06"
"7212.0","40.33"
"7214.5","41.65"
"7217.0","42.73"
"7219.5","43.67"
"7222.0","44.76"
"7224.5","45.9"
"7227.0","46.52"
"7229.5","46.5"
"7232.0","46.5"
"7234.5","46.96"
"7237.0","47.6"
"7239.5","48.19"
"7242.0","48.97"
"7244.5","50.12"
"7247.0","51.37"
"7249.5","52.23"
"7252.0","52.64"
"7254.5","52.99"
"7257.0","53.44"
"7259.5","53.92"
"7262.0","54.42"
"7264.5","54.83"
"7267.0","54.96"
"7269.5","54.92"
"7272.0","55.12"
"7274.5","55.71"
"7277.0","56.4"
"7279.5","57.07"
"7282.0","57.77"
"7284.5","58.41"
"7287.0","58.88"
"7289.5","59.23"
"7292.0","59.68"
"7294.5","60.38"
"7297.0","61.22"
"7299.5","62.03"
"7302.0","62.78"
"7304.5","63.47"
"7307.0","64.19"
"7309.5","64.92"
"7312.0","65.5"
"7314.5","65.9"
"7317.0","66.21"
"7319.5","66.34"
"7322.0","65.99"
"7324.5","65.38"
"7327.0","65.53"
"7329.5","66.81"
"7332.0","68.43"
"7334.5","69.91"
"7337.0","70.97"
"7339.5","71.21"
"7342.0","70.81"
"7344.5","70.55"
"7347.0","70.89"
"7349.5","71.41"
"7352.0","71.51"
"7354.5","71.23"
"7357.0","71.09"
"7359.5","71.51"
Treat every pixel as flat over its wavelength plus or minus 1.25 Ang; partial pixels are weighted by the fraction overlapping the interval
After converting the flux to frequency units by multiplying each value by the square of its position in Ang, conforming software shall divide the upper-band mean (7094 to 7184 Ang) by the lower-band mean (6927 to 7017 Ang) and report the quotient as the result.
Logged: 0.8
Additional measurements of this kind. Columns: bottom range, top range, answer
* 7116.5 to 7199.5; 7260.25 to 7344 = 1.78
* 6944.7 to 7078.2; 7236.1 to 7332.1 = 1.22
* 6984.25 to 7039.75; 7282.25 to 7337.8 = 1.27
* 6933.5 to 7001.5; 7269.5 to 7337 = 1.43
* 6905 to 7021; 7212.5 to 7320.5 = 1.27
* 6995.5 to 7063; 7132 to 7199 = 0.68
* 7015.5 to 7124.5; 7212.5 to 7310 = 1.17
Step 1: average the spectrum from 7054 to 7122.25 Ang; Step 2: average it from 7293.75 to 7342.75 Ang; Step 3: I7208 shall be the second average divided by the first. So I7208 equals 1.56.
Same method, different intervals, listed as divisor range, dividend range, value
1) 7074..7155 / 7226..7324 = 1.51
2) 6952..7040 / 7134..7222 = 0.72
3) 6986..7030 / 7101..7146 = 0.68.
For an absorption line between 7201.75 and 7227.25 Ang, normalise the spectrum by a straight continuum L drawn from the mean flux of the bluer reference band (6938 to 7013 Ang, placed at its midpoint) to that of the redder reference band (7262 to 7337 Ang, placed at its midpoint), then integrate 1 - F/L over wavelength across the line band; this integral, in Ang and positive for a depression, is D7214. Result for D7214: 7.3 Ang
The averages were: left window 49.1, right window 61.7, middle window 41.6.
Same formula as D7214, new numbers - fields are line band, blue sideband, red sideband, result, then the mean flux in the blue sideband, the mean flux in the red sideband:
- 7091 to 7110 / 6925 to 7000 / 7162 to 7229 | 2.7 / 47.2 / 40.3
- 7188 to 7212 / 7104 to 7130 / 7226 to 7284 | 3.8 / 39.8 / 52.2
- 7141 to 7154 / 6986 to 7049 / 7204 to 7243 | 4.2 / 56.2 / 44.2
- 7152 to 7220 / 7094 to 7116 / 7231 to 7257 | 9.6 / 38.9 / 50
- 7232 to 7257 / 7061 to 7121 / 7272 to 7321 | 2.8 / 42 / 61.2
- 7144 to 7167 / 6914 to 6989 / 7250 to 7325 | 8.1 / 45.3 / 59.4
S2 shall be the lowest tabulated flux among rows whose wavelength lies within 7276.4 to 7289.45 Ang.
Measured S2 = 56.4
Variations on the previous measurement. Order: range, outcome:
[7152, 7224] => 35.12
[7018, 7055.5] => 50.54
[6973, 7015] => 48.32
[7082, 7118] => 34.76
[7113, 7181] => 29.36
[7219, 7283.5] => 43.67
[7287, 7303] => 58.88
